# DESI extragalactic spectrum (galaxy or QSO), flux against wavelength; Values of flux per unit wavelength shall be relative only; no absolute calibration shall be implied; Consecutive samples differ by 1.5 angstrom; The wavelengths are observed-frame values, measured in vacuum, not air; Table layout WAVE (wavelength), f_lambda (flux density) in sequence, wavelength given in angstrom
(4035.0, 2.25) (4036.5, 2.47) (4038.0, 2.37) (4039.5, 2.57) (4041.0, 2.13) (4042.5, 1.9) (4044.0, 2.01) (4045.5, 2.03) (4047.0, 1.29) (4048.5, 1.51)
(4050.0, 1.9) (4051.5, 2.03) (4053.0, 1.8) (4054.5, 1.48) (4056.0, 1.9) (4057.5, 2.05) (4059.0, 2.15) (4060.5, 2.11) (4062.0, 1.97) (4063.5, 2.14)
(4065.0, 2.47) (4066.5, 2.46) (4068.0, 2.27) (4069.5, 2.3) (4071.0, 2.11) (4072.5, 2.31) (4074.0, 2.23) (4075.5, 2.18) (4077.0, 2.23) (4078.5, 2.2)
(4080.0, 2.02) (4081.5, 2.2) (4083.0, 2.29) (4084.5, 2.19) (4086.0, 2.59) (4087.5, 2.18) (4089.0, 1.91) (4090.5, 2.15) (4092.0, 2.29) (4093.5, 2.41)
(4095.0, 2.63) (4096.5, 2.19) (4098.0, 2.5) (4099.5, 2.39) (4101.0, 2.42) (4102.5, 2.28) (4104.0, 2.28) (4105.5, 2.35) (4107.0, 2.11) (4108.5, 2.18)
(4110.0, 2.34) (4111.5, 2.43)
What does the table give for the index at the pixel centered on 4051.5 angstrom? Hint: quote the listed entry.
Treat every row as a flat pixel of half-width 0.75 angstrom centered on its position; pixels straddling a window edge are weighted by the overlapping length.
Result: 2.03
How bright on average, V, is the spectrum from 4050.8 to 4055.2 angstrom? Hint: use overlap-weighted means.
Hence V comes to 1.77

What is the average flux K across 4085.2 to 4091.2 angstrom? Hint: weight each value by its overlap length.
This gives 2.21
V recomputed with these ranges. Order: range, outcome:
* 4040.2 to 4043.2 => 2.03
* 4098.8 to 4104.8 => 2.34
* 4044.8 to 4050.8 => 1.68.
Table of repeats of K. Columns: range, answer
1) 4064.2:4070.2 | 2.37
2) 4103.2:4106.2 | 2.31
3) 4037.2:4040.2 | 2.47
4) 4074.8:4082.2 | 2.17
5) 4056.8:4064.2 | 2.08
